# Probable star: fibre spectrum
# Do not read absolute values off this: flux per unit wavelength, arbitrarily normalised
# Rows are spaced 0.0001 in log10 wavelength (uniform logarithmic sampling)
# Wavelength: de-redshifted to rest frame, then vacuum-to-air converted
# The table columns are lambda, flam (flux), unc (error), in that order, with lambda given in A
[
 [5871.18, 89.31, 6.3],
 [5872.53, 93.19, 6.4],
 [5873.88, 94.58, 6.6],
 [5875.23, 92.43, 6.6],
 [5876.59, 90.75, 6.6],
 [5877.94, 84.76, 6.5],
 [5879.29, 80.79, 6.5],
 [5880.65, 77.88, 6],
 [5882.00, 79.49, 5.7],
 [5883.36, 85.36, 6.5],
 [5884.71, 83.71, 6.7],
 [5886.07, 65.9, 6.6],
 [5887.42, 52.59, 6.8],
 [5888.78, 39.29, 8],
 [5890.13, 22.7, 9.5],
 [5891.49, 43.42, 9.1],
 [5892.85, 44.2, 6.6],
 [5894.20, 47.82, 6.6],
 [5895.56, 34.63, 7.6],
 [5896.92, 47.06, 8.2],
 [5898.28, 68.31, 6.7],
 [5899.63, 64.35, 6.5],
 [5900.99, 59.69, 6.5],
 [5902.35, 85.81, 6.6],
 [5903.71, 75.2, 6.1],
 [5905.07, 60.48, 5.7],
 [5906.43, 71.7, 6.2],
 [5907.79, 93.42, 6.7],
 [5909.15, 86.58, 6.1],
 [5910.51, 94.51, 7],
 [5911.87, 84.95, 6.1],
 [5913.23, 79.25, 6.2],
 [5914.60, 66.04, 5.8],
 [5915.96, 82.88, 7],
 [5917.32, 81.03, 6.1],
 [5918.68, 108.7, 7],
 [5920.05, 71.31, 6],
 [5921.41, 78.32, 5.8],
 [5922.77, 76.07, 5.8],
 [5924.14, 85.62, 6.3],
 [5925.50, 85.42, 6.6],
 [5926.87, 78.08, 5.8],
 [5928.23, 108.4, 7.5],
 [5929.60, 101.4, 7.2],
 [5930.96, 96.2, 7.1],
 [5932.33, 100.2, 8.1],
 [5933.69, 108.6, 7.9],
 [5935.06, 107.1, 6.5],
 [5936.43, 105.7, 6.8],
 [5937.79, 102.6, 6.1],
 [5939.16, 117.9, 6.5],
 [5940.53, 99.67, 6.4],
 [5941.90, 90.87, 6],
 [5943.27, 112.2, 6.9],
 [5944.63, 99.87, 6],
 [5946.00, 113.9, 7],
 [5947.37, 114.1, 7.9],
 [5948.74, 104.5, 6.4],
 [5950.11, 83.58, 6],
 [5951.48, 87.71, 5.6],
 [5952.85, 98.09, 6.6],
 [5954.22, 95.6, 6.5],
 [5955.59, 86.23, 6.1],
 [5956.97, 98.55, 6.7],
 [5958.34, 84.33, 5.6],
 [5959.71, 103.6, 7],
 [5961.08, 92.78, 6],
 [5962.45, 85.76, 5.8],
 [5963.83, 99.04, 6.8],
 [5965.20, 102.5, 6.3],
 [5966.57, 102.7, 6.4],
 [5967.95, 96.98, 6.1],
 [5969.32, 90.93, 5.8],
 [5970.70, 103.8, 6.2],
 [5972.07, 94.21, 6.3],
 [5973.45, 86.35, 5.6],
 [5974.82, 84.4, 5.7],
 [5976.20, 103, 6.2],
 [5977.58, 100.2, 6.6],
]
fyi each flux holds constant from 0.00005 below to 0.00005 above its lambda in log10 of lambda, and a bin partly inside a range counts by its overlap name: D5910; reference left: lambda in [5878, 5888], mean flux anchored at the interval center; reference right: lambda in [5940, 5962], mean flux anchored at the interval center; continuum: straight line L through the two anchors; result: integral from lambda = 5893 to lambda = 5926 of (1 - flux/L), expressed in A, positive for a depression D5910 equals 4.2 A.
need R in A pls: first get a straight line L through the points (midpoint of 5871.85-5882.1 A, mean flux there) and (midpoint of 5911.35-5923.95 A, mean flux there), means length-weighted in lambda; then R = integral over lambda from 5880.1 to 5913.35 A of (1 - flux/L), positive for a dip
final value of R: 7.3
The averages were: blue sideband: 87.2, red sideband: 81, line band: 65.7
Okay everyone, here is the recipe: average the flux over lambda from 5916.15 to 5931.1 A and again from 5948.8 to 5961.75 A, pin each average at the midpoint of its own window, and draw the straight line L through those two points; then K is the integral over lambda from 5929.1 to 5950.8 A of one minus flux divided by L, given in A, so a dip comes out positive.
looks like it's -3.2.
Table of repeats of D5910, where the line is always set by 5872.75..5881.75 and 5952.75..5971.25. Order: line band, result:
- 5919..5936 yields 0.0 A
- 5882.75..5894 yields 4.3 A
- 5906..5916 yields 0.9 A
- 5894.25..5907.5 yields 3.9 A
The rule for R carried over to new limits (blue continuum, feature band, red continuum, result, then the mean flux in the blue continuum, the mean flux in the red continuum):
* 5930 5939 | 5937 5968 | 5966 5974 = 0.3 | 104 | 95.8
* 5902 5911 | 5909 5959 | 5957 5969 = -3.3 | 80.6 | 96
